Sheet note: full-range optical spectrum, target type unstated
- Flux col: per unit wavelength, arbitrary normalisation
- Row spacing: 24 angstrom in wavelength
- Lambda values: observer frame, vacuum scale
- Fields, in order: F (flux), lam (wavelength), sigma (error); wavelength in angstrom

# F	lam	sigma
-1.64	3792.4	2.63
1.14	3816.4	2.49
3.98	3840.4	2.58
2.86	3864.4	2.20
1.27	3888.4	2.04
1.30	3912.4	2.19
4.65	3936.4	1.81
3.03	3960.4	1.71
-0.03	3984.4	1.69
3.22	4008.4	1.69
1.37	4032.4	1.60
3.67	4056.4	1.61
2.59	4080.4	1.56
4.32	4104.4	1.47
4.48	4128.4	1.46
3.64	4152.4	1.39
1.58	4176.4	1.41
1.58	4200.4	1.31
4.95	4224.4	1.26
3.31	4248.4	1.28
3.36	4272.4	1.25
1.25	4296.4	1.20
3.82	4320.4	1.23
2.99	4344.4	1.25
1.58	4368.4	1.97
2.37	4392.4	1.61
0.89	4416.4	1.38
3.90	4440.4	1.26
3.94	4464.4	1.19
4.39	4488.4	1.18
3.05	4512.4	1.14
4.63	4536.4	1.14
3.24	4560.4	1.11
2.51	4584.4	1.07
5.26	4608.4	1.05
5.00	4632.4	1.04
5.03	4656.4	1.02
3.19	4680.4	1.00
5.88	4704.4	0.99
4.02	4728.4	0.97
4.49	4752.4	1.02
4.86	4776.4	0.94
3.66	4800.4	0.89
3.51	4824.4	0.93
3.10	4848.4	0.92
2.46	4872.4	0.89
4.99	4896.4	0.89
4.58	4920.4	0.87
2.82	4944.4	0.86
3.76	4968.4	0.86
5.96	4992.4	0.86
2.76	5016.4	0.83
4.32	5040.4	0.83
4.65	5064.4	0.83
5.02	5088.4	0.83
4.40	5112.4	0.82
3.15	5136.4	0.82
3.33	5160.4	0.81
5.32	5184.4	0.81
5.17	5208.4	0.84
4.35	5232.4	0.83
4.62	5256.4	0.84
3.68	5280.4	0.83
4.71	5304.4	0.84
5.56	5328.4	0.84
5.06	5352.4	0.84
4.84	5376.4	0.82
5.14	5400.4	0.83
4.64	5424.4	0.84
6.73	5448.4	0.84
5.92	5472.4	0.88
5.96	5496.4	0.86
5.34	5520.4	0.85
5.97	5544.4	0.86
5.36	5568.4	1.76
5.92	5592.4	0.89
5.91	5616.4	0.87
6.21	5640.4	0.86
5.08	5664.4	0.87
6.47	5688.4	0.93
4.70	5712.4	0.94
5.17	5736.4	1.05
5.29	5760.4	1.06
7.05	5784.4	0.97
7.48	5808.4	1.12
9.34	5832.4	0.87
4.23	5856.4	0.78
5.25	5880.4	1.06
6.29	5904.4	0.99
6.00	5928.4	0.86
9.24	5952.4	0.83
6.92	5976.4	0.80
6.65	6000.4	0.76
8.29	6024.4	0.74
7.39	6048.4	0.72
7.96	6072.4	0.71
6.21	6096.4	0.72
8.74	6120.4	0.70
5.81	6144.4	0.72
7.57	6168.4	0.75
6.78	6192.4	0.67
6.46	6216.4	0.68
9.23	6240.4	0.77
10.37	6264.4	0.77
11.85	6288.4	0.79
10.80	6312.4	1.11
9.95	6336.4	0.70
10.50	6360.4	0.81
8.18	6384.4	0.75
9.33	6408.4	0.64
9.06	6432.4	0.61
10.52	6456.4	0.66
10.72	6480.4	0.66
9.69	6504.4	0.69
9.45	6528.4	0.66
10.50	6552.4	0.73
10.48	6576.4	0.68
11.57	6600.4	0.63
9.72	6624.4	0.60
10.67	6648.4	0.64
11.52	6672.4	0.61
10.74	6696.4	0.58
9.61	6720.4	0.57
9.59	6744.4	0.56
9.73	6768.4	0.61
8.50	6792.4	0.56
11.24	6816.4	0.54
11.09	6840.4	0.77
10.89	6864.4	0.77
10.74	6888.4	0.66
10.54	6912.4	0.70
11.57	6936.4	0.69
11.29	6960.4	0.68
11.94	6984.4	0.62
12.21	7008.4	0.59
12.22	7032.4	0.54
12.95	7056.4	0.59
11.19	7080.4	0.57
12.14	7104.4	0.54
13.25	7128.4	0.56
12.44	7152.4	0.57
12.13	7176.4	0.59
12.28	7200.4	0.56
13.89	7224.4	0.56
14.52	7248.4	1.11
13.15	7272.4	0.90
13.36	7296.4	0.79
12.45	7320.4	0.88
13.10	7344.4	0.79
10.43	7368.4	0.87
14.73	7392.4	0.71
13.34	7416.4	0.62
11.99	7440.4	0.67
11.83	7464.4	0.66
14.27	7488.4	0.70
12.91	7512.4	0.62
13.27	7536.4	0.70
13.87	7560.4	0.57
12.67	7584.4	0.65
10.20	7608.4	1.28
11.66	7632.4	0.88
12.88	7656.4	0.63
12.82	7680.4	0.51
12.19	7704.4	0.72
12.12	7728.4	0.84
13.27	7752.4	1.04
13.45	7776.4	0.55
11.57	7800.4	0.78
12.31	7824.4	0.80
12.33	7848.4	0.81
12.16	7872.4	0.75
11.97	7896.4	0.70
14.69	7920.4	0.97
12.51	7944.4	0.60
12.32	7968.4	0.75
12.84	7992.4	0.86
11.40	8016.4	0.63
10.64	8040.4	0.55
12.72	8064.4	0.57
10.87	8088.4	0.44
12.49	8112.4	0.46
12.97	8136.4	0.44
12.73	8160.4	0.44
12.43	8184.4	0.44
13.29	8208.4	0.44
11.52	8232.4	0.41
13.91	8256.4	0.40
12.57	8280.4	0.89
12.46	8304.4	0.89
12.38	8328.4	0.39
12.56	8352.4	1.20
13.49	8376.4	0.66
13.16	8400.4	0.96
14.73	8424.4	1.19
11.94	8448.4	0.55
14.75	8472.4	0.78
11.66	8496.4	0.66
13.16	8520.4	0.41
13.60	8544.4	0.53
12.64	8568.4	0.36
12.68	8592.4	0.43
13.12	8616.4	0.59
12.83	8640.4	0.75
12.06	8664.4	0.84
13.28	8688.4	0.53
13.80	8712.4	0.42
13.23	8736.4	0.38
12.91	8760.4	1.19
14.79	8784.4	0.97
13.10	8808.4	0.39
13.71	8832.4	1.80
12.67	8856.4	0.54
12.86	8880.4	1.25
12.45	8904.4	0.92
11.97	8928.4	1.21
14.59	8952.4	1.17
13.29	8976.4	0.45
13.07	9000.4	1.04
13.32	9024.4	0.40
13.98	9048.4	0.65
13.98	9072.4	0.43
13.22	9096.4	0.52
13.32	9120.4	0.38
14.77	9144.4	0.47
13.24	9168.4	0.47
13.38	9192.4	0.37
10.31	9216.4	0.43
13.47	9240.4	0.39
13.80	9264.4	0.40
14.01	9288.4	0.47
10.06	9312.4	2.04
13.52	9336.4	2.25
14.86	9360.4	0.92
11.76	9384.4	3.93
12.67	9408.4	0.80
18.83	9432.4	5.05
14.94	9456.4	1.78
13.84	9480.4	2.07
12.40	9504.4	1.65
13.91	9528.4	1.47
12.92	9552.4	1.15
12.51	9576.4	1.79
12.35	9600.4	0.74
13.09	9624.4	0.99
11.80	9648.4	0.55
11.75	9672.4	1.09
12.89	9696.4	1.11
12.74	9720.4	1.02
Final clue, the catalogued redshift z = 0.56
